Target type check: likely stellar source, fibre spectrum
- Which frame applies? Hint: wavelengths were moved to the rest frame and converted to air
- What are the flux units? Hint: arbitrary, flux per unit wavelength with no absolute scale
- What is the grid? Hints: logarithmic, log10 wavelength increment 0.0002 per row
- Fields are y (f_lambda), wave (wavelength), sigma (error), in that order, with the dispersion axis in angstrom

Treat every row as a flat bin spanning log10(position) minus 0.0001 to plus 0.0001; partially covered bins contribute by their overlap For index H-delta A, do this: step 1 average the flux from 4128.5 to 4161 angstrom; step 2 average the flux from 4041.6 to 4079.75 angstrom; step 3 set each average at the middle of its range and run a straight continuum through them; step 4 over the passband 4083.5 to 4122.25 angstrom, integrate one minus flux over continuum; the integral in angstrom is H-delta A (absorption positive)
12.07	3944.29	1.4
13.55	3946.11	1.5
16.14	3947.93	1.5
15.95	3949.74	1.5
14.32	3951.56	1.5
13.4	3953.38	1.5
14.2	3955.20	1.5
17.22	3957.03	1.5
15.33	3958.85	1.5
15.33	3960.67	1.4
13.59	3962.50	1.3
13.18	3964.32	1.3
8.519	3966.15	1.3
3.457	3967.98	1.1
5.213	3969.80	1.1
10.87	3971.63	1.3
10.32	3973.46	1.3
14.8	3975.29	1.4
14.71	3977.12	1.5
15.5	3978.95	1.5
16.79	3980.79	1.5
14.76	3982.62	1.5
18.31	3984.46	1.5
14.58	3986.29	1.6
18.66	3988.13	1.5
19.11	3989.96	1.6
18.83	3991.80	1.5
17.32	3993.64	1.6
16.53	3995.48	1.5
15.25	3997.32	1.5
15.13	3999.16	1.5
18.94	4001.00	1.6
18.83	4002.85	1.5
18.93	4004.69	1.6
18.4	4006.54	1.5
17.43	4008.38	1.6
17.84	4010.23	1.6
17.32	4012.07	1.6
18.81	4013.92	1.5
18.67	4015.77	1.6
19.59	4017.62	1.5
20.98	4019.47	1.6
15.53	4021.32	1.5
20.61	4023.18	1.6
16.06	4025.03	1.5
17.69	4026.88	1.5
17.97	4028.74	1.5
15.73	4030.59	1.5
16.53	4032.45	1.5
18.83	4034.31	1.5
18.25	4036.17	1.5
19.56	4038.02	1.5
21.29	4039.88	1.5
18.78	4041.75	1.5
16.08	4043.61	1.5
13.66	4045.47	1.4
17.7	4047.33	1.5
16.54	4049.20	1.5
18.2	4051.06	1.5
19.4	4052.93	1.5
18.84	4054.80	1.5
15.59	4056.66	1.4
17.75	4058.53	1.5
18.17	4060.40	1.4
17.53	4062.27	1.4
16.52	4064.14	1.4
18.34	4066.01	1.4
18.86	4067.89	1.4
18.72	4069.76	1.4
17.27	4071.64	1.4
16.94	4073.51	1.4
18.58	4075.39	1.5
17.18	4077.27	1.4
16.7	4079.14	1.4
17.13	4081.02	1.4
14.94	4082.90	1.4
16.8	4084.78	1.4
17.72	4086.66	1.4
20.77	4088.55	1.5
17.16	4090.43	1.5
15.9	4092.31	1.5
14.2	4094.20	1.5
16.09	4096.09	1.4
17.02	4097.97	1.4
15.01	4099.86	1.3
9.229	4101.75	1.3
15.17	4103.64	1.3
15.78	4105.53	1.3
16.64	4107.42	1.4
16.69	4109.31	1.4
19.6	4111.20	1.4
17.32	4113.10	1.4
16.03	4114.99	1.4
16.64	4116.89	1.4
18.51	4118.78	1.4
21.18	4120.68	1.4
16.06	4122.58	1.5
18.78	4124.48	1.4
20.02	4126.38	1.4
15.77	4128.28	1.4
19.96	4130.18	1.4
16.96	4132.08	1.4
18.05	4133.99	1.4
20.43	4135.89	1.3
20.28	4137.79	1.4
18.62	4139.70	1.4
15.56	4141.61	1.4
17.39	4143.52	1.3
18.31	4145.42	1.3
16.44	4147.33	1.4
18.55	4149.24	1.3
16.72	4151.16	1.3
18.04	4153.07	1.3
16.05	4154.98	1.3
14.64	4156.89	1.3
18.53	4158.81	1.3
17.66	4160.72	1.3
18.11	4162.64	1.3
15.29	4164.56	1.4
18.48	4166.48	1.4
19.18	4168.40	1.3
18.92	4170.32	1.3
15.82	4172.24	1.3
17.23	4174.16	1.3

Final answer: 2.1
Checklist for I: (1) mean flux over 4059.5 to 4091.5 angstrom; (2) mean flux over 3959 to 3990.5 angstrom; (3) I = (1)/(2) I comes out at 1.32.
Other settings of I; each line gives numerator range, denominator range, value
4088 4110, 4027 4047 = 0.89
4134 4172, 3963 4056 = 1.07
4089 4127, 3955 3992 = 1.20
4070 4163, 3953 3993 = 1.23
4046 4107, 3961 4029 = 1.06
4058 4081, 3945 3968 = 1.28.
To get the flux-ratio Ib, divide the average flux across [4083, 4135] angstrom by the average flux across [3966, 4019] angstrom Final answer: 1.07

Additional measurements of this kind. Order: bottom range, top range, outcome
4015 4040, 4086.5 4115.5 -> 0.89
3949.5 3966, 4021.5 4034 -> 1.21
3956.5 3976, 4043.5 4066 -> 1.50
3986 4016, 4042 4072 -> 0.99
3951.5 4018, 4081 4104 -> 1.03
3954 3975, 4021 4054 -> 1.52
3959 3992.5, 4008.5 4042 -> 1.34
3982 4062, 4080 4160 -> 0.97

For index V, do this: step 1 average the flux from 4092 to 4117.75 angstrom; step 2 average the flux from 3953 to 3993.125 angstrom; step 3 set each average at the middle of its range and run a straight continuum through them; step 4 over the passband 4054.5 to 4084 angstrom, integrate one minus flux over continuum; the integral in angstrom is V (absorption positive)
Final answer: -4.05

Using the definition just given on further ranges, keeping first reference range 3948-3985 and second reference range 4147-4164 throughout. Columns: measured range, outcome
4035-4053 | -3.6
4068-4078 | -1.5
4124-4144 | -1.9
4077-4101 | -1.2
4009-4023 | -4.1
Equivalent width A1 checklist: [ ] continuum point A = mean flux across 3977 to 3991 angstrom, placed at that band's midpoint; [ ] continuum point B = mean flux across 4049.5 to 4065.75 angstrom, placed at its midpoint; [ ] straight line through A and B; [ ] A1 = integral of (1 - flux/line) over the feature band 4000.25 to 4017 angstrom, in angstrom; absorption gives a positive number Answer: -1.3 angstrom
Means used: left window 16.7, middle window 18.4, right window 17.7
